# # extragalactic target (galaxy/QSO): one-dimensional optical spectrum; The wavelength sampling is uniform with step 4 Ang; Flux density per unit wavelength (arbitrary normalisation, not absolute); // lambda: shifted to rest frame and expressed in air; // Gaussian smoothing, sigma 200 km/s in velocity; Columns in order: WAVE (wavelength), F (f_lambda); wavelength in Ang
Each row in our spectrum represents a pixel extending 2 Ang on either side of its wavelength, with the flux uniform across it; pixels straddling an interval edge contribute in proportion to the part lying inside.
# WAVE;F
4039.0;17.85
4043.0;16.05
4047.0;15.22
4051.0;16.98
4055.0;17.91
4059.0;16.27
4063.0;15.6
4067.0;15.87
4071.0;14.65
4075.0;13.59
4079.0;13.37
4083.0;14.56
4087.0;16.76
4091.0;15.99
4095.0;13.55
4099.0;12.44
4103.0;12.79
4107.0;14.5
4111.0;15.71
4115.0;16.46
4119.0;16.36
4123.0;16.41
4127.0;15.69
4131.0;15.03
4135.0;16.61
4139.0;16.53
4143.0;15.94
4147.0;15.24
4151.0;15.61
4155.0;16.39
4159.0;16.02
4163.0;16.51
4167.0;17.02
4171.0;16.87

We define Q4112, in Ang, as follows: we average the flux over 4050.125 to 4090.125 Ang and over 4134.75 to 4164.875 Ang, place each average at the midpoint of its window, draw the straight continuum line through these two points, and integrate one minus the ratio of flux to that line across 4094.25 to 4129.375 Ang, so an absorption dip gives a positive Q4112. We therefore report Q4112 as 2.0 Ang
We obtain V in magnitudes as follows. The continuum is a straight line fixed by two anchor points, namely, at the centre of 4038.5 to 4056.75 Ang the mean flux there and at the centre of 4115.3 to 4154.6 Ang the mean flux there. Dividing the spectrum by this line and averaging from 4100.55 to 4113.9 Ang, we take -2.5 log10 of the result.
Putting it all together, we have 0.13 mag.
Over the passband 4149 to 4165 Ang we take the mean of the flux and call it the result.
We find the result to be 16.1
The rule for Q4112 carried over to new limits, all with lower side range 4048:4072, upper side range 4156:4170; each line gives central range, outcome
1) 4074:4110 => 4.6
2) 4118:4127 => 0.1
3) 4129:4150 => 0.8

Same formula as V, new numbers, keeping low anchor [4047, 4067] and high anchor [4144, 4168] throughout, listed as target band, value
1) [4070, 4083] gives 0.18 mag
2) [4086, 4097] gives 0.07 mag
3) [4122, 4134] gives 0.03 mag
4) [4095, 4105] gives 0.26 mag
